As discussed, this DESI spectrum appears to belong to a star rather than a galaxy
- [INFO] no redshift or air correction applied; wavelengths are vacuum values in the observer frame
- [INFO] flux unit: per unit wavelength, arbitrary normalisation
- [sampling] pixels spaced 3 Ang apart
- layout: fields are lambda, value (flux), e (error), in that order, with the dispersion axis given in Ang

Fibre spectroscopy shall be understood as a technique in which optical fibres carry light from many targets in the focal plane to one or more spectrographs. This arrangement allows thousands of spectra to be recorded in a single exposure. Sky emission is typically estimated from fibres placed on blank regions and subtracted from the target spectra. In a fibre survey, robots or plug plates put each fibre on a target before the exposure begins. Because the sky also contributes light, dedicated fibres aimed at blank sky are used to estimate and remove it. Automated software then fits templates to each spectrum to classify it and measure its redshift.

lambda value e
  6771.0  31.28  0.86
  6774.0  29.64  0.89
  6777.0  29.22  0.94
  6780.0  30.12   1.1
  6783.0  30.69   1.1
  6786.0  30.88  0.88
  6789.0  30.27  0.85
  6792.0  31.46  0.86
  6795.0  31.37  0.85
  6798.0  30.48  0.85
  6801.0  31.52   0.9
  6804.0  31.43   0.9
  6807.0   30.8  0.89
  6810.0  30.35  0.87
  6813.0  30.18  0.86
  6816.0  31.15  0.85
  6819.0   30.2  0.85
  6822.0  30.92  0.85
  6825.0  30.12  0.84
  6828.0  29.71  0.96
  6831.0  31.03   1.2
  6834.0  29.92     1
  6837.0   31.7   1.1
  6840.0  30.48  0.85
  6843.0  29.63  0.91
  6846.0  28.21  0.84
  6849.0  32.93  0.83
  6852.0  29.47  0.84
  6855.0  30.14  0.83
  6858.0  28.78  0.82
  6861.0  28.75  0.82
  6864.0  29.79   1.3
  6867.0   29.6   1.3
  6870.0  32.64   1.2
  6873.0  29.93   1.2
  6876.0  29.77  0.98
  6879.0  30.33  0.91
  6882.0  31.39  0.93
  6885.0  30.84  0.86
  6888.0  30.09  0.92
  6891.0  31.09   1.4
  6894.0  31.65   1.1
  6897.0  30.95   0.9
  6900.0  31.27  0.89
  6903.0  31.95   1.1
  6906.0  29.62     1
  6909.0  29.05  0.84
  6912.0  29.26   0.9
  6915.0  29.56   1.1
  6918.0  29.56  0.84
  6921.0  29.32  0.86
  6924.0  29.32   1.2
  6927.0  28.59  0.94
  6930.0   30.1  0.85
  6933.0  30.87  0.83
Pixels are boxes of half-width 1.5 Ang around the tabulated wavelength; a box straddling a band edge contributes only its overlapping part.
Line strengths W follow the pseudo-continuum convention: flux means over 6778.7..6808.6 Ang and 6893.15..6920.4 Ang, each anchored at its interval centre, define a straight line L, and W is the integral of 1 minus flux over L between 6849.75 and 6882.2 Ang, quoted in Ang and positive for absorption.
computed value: 0.45 Ang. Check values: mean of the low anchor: 30.9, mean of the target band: 30.1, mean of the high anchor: 30.3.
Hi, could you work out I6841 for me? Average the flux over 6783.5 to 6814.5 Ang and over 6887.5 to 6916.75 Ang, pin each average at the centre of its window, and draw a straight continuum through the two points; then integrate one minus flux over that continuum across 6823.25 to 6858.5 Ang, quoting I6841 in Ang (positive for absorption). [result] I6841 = 0.5 Ang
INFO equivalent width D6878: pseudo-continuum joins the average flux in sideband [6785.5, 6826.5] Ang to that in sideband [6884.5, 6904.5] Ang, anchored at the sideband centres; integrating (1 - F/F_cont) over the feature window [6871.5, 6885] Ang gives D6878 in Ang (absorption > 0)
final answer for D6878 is 0.3 Ang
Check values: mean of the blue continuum 30.8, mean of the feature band 30.4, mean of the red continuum 31.1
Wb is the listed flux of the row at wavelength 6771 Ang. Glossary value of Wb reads 31.28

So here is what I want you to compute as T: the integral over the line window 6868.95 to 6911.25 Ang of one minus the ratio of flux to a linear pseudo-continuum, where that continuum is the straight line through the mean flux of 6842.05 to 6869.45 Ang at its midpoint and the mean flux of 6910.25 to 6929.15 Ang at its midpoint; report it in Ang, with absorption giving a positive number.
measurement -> -1.7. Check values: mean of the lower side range 29.8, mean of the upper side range 29.3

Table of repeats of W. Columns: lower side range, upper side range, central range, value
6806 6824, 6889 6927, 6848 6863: 0.2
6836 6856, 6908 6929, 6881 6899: -0.8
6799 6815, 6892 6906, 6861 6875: 0.4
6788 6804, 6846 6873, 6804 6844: 0.2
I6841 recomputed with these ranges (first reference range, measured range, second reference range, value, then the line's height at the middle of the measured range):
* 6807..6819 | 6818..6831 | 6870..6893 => 0.1 Ang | 30.6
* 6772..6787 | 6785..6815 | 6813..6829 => -0.6 Ang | 30.3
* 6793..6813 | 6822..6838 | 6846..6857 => 0.1 Ang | 30.6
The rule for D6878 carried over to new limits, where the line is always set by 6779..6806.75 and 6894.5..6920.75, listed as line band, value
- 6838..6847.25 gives 0.3 Ang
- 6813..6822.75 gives 0.0 Ang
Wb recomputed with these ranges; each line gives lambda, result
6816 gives 31.15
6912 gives 29.26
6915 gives 29.56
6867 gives 29.6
